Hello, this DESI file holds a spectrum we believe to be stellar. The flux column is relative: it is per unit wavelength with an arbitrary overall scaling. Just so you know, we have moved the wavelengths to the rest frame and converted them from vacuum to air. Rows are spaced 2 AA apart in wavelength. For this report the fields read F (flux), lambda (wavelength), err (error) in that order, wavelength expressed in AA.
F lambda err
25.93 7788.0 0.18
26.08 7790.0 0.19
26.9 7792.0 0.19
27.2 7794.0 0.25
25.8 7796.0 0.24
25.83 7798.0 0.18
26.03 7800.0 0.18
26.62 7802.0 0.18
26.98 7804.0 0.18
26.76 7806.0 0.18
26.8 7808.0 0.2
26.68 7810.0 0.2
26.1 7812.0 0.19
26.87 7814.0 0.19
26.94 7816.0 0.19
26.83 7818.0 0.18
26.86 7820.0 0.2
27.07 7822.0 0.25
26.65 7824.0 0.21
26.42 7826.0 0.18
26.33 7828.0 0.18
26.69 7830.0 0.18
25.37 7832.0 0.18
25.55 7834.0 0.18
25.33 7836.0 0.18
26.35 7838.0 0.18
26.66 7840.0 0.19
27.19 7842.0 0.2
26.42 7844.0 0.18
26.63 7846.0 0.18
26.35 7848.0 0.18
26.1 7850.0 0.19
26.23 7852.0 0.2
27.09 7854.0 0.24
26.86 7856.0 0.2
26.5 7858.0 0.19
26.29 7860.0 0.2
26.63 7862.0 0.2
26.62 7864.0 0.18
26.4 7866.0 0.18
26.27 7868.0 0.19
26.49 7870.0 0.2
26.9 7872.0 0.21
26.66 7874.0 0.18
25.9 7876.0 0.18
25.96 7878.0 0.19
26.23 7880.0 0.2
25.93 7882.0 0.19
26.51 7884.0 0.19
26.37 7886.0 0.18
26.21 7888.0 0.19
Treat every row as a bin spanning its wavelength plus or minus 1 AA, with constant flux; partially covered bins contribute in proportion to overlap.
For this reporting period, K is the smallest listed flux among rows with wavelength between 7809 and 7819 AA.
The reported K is 26.1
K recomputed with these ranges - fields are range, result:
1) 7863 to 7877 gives 25.9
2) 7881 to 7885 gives 25.93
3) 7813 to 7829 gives 26.33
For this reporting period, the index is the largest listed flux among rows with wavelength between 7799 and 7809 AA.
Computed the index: 26.98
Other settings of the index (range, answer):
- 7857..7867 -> 26.63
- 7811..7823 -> 27.07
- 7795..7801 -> 26.03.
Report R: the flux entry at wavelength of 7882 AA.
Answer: 25.93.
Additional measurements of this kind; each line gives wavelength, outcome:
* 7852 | 26.23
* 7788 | 25.93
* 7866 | 26.4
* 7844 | 26.42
